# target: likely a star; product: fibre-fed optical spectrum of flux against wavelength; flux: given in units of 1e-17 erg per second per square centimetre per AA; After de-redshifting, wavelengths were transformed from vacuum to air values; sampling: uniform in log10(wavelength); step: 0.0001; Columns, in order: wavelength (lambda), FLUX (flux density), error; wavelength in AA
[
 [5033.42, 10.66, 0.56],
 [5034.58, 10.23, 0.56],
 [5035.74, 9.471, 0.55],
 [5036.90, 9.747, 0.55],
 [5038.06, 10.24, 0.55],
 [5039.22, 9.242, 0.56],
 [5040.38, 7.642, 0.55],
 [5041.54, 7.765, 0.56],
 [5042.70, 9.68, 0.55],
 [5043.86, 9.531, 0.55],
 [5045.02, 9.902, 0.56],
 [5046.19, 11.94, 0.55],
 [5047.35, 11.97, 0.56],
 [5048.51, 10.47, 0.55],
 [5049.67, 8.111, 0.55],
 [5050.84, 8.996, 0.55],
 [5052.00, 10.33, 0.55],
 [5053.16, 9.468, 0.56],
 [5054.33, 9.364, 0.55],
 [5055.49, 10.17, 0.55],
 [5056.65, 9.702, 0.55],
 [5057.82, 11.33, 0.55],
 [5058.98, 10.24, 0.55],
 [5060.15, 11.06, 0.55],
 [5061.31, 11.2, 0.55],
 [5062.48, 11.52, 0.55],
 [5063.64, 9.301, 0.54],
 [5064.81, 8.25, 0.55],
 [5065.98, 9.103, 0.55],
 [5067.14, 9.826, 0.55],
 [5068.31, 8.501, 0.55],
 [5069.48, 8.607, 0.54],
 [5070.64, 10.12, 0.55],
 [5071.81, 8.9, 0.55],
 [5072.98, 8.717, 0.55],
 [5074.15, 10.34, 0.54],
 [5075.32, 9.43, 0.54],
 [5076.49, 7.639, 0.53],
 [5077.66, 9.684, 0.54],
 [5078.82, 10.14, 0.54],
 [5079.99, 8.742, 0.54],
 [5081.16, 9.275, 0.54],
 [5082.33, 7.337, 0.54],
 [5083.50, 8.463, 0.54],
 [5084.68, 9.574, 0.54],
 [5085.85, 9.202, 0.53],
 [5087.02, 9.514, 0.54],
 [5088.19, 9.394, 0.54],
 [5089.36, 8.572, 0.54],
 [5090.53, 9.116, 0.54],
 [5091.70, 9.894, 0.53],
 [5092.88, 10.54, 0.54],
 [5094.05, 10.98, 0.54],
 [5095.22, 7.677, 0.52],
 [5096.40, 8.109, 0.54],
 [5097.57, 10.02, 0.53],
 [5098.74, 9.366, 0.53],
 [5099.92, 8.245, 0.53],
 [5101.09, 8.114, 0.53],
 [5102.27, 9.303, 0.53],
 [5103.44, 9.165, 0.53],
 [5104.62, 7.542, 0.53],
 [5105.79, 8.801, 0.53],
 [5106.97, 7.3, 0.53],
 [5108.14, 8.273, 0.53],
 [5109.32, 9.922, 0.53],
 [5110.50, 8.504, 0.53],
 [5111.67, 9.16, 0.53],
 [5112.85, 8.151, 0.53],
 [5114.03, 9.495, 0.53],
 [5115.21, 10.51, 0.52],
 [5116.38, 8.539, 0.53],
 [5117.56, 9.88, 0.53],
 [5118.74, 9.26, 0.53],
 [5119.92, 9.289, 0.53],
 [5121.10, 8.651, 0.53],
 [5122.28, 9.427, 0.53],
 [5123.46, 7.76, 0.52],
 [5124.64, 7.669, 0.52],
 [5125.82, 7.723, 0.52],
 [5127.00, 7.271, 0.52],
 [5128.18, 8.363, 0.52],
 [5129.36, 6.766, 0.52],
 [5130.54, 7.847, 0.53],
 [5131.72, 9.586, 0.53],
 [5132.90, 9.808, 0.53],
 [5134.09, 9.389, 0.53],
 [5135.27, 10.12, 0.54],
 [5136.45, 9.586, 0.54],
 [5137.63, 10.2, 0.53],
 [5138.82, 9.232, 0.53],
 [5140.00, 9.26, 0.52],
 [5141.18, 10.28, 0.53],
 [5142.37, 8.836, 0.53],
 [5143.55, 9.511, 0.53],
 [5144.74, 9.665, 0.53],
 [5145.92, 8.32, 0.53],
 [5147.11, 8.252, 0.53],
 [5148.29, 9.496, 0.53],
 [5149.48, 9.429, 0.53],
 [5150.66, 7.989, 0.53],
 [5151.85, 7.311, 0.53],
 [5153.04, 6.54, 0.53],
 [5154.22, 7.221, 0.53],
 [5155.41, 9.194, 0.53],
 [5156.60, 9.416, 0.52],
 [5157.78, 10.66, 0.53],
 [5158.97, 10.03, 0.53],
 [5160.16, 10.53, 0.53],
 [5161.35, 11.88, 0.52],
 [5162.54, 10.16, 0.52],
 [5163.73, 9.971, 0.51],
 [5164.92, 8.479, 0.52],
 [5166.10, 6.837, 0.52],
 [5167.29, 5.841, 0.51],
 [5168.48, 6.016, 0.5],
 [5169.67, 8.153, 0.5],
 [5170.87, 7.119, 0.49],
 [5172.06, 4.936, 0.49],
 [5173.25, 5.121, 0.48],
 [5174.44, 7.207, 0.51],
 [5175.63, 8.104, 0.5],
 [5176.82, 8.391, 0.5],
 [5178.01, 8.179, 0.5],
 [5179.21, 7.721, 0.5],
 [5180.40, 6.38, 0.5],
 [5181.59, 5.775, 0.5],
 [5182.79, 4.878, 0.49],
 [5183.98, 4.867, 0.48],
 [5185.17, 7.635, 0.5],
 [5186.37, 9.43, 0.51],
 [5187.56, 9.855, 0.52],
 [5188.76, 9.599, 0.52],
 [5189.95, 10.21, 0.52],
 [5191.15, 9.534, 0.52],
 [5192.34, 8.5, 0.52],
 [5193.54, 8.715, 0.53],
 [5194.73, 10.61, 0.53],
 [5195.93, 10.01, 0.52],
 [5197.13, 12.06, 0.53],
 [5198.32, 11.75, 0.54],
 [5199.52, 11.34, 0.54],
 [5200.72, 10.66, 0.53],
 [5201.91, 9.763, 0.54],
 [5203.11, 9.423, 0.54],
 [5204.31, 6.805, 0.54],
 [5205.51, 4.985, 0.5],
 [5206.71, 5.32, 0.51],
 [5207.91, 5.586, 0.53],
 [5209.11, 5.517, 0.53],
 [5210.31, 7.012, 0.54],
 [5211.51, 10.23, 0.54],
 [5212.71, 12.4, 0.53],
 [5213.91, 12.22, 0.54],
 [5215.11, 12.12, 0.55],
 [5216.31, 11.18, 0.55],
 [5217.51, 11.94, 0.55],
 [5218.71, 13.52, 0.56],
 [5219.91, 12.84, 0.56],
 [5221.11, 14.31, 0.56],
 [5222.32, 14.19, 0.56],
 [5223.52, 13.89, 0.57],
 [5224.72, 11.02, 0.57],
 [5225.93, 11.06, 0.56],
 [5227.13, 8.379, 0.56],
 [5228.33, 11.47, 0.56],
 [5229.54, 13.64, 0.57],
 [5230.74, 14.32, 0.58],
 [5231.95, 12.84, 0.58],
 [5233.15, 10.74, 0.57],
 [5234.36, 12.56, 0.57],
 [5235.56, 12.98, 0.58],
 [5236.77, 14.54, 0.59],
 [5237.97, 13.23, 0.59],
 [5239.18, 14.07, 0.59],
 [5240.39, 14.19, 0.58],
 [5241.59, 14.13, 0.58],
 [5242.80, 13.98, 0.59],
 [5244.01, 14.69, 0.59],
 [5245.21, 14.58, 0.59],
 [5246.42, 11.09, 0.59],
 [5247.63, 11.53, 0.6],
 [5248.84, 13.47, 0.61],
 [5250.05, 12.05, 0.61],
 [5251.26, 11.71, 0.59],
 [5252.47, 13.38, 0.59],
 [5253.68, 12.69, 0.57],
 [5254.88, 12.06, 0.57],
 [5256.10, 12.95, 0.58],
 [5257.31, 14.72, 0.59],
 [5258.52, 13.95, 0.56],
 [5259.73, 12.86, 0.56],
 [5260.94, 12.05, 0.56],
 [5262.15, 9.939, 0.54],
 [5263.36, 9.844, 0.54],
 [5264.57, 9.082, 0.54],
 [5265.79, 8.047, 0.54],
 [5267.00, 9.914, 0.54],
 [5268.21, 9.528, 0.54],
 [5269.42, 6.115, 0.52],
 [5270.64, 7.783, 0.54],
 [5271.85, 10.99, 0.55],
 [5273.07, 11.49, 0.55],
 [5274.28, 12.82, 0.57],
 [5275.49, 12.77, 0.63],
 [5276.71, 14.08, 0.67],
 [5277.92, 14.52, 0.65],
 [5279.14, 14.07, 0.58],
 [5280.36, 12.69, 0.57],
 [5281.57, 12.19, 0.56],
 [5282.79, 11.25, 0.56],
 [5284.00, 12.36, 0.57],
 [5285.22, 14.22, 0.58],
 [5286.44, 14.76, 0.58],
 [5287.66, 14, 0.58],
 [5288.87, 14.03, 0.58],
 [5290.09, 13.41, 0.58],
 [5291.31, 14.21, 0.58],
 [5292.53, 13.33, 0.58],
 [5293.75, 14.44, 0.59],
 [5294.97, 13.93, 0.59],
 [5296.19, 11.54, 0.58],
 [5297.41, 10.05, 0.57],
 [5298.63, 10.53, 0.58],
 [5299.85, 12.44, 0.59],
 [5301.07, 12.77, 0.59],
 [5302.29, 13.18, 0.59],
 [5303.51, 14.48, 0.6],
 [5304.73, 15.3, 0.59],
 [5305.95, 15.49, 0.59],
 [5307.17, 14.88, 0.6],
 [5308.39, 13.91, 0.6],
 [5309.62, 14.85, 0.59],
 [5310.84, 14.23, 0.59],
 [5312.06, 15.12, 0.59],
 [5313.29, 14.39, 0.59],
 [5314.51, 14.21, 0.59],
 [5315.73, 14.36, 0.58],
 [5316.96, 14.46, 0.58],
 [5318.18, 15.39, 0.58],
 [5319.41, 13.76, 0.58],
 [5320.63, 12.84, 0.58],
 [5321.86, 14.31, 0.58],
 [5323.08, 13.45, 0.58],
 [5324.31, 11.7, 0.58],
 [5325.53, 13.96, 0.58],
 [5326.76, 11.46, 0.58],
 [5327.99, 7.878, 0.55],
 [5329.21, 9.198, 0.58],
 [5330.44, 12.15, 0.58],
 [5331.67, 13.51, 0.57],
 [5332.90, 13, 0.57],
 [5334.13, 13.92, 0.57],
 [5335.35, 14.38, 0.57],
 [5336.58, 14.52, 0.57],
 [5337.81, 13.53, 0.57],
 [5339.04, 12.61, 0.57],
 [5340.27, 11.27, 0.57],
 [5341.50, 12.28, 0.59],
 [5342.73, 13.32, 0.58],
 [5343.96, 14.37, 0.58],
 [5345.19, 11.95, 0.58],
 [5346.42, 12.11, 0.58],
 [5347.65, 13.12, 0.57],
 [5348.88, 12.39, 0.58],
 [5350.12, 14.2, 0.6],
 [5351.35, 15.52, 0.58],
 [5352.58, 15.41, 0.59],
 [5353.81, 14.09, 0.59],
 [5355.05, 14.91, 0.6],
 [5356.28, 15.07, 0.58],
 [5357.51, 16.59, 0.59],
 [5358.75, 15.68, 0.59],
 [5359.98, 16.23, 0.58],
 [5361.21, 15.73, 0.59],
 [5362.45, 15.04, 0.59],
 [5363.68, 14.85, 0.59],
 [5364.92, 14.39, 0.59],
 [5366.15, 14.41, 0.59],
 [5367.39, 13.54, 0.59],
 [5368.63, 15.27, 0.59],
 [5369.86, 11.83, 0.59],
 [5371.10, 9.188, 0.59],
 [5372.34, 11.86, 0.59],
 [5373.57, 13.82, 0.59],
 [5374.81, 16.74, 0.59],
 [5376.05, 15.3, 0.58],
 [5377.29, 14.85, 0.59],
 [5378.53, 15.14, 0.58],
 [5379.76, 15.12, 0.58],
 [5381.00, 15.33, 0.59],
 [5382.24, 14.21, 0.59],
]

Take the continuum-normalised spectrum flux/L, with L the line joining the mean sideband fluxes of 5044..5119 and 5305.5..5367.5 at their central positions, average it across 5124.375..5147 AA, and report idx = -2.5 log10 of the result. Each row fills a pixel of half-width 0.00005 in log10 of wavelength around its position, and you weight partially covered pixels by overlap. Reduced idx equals 0.16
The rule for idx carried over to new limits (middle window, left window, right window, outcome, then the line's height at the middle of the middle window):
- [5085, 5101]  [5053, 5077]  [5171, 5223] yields 0.033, 9.54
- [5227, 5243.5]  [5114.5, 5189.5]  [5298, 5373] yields -0.208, 10.8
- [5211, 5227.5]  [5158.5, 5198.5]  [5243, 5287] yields -0.205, 10.1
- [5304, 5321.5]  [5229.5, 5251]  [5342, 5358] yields -0.057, 13.8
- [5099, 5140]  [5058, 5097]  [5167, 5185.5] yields -0.077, 8.22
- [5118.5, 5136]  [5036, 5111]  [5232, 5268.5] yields 0.195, 10.3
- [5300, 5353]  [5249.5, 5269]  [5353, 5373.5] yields -0.014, 13.3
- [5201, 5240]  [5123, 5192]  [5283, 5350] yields -0.073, 10.3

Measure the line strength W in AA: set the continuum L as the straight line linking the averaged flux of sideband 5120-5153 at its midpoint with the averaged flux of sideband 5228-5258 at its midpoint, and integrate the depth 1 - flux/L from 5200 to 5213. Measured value 4.2 AA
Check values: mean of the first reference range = 8.77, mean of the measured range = 7.9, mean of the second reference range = 13.1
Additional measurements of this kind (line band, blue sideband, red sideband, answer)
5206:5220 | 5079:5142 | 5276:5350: 1.6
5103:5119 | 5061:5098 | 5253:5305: 1.4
